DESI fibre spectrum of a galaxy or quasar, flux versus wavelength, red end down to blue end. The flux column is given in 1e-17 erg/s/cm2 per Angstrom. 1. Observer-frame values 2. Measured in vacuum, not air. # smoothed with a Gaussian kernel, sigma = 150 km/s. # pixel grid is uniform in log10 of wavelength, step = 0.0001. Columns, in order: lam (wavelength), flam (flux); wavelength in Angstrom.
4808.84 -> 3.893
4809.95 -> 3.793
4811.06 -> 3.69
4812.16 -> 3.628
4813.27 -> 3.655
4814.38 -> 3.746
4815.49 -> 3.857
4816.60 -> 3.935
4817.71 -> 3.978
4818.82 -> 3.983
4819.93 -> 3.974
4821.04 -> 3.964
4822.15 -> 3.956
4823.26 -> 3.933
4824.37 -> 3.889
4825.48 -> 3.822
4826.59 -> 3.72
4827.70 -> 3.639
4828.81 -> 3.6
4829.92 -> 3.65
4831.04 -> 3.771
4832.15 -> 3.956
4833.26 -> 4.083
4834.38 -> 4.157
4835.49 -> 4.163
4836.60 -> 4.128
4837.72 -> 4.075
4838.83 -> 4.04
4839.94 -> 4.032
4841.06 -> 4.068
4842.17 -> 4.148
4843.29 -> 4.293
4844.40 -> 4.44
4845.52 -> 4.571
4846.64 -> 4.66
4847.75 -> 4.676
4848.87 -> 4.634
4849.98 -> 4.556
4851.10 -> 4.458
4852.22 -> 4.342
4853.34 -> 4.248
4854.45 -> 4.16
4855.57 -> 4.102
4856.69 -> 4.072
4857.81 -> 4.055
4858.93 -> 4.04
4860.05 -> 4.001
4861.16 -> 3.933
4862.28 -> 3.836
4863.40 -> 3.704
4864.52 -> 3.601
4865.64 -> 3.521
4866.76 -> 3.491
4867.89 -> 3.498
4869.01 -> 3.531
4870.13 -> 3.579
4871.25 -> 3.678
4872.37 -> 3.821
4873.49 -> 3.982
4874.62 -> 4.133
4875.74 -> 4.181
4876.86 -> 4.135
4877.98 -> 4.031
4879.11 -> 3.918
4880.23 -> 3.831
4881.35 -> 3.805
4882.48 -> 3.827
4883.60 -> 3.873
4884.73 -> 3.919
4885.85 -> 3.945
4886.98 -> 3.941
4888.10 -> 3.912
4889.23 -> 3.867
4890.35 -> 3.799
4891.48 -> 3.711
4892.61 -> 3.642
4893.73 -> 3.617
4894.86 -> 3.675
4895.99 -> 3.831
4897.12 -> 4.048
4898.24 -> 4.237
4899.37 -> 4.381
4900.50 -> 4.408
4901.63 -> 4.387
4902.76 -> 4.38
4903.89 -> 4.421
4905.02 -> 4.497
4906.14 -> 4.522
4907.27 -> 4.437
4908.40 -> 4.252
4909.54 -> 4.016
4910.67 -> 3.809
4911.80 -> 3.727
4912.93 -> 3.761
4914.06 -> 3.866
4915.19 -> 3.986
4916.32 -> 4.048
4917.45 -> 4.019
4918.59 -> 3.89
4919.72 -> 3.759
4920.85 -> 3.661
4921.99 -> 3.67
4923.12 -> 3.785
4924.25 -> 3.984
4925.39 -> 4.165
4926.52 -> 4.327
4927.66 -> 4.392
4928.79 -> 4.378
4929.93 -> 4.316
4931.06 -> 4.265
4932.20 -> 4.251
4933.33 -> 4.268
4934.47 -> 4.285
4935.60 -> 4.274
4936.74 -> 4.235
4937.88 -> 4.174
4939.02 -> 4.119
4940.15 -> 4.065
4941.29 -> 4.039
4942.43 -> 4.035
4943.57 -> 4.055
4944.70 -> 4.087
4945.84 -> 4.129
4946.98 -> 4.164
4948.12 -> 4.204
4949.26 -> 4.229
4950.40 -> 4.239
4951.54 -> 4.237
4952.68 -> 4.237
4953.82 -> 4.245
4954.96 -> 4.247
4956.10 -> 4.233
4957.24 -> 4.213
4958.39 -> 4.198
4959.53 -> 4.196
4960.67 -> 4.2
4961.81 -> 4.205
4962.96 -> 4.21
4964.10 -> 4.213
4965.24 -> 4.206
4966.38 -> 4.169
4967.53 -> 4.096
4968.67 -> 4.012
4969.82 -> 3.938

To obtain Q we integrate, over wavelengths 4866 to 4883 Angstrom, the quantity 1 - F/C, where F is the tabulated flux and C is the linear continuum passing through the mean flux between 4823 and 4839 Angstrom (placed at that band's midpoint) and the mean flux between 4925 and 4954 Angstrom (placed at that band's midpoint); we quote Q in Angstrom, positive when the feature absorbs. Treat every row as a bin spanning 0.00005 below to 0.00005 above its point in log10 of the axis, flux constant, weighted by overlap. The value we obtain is 0.9 Angstrom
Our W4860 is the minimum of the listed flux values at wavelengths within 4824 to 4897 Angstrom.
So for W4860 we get 3.491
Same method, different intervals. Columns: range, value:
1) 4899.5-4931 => 3.661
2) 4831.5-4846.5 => 3.956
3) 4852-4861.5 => 3.933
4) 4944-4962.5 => 4.087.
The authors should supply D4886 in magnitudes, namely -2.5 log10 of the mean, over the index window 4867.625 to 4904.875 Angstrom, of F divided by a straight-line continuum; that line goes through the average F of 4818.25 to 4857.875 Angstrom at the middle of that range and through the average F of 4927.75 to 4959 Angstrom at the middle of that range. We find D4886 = 0.056 mag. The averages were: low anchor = 4.11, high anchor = 4.2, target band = 3.95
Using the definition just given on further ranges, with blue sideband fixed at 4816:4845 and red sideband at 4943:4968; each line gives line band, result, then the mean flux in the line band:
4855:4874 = 0.068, 3.79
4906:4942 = 0.015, 4.08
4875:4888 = 0.031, 3.95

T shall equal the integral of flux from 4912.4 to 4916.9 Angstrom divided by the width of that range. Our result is 3.92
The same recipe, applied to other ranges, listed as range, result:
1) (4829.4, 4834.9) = 3.92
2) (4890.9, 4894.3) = 3.65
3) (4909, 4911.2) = 3.91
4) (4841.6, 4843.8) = 4.22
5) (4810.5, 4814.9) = 3.68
